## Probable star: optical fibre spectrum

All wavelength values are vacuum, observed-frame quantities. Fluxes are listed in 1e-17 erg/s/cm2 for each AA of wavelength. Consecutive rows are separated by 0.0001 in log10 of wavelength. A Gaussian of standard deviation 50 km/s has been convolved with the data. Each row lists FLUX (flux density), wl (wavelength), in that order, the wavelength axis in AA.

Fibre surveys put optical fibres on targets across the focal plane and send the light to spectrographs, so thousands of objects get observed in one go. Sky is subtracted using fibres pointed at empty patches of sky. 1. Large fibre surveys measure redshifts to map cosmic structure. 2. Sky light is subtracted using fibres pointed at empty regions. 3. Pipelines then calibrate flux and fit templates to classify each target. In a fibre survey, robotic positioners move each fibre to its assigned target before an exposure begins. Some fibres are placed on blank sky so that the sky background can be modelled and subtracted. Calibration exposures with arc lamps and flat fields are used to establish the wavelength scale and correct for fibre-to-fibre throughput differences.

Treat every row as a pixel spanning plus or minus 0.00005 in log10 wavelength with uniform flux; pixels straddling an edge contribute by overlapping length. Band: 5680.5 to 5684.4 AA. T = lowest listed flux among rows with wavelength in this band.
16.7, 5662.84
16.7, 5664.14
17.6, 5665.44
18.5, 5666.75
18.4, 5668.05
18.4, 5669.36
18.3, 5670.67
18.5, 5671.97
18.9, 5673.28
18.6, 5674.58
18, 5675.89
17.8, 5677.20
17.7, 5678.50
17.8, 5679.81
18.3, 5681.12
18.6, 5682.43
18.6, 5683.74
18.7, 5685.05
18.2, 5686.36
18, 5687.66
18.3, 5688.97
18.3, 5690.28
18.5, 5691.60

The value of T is 18.3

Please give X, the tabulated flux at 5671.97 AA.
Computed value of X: 18.5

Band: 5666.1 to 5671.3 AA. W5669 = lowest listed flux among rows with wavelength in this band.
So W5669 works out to 18.3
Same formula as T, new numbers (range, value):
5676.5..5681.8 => 17.7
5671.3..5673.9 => 18.5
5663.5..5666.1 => 16.7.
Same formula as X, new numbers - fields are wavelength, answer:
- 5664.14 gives 16.7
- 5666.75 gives 18.5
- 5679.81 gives 17.8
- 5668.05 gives 18.4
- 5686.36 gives 18.2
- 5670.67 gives 18.3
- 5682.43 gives 18.6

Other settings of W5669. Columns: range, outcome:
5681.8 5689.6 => 18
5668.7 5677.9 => 17.8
